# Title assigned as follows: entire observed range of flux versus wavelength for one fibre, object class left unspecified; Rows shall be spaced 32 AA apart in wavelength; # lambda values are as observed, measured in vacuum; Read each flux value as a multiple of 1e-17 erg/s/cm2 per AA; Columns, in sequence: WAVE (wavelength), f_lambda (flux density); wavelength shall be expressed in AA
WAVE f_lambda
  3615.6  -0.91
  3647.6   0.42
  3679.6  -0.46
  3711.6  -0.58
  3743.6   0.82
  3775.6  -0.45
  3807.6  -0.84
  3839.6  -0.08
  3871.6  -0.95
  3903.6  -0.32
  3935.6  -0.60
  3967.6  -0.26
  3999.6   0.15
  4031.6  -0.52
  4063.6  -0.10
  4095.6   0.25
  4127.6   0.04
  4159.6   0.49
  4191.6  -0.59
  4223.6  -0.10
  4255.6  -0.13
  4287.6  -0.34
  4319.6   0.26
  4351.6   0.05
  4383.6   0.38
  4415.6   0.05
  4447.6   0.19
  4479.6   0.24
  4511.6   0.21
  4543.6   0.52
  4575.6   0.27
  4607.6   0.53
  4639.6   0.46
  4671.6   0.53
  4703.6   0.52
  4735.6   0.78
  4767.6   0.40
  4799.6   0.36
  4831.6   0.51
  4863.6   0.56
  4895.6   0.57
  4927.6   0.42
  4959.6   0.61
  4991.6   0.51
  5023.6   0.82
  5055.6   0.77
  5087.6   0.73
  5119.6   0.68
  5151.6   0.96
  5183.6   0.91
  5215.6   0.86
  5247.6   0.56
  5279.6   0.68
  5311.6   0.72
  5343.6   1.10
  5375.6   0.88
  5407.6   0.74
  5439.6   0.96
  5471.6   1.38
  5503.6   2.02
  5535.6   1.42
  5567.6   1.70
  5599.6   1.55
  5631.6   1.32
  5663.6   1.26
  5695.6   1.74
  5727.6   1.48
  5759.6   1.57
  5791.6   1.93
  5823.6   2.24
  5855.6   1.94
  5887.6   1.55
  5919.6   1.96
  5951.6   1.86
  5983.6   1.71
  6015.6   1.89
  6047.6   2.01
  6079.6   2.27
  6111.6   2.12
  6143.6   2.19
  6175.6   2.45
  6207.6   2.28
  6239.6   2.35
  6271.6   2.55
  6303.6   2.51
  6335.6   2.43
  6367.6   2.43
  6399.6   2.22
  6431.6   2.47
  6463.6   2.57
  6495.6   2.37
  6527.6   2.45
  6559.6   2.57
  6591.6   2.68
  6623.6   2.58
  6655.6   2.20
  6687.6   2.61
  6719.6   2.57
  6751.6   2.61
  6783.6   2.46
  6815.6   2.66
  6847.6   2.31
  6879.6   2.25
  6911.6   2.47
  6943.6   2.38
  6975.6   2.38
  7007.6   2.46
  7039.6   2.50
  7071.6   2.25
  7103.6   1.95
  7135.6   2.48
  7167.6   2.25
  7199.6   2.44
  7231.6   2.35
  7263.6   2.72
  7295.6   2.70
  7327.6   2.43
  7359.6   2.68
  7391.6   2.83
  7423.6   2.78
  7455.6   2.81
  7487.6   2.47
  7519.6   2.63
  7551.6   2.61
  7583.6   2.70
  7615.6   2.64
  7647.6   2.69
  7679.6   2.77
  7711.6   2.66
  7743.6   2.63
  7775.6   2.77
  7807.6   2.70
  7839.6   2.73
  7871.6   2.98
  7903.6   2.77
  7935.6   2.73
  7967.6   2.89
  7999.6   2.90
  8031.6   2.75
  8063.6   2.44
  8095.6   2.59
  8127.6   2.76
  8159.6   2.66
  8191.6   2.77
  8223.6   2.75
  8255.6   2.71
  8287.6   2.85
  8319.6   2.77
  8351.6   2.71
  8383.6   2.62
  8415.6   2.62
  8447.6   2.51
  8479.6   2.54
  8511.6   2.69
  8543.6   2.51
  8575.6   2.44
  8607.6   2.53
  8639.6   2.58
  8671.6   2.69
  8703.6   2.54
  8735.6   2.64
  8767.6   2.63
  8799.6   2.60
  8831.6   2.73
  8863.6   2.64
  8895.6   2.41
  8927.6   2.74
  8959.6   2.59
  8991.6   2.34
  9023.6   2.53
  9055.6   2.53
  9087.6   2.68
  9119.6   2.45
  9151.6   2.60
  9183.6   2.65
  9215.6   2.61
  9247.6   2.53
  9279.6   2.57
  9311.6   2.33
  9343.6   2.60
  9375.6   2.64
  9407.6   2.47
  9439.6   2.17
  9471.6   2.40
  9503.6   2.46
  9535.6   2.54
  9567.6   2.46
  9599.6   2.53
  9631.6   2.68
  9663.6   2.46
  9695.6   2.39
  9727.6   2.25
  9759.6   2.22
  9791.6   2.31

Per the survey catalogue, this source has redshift 0.37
